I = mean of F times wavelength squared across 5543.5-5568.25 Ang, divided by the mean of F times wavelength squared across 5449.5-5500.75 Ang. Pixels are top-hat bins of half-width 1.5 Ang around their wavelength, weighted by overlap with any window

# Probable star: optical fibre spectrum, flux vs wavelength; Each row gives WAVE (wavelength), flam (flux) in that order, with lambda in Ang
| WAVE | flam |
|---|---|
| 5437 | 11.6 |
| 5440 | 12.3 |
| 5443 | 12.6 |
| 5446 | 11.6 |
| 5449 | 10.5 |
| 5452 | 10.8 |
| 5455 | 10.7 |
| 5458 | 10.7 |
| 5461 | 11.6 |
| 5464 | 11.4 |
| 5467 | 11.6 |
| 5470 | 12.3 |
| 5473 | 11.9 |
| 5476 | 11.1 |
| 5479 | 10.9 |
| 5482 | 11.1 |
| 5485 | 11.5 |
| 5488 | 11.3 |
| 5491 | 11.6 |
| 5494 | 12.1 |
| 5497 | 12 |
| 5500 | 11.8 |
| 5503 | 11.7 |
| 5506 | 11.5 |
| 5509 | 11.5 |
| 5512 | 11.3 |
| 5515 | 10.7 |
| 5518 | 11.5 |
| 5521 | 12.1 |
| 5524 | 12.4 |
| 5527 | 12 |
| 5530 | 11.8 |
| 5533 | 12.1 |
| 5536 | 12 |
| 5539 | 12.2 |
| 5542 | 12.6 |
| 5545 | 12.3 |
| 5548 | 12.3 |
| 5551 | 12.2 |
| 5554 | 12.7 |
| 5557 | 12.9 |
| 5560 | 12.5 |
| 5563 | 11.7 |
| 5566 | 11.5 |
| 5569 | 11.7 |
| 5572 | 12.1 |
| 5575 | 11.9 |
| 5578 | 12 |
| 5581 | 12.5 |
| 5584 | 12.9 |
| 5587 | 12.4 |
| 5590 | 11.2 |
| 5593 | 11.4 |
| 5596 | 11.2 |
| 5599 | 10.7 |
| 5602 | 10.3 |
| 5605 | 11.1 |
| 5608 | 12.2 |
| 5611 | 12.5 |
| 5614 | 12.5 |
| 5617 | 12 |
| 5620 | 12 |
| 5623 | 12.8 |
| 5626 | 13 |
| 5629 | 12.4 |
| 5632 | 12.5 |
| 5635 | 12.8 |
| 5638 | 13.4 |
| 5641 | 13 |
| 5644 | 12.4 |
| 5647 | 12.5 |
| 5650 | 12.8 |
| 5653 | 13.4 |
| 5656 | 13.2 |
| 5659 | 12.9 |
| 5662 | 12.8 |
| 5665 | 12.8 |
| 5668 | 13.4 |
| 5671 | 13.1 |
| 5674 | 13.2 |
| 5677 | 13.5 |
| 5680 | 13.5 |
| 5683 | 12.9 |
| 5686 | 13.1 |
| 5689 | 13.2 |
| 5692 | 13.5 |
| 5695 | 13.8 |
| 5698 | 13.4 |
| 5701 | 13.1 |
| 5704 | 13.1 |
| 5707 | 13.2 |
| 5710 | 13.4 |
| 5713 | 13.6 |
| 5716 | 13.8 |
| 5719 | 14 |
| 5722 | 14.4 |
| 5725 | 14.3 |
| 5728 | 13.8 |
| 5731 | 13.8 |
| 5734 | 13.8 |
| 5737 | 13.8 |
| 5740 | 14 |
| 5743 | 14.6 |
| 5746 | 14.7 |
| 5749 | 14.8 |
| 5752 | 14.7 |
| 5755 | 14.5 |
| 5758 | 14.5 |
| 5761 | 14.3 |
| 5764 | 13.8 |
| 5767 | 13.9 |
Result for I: 1.1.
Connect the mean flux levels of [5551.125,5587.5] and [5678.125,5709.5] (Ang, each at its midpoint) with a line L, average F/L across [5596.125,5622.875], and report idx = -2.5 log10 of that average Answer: 0.08 mag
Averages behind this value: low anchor 12.2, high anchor 13.3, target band 11.7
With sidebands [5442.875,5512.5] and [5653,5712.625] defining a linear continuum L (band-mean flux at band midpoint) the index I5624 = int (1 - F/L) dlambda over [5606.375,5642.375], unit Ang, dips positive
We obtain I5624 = 0.4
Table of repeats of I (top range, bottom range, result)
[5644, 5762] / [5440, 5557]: 1.25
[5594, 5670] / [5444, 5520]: 1.15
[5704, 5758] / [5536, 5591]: 1.22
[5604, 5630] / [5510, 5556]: 1.05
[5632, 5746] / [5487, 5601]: 1.19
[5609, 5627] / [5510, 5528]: 1.11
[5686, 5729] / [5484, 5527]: 1.25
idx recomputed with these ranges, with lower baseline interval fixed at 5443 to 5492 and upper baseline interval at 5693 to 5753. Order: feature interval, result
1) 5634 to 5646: 0.01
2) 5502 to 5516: 0.04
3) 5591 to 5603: 0.16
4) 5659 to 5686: 0.02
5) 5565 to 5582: 0.04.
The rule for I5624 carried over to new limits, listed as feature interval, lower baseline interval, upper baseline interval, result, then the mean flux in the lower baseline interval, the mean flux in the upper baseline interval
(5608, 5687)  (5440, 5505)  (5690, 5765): 2.0 Ang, 11.5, 13.9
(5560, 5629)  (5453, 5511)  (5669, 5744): 3.4 Ang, 11.5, 13.6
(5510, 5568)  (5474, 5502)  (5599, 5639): -1.3 Ang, 11.5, 12.2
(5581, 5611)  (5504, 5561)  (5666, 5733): 2.4 Ang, 12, 13.5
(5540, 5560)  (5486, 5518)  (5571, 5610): -1.5 Ang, 11.5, 11.7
